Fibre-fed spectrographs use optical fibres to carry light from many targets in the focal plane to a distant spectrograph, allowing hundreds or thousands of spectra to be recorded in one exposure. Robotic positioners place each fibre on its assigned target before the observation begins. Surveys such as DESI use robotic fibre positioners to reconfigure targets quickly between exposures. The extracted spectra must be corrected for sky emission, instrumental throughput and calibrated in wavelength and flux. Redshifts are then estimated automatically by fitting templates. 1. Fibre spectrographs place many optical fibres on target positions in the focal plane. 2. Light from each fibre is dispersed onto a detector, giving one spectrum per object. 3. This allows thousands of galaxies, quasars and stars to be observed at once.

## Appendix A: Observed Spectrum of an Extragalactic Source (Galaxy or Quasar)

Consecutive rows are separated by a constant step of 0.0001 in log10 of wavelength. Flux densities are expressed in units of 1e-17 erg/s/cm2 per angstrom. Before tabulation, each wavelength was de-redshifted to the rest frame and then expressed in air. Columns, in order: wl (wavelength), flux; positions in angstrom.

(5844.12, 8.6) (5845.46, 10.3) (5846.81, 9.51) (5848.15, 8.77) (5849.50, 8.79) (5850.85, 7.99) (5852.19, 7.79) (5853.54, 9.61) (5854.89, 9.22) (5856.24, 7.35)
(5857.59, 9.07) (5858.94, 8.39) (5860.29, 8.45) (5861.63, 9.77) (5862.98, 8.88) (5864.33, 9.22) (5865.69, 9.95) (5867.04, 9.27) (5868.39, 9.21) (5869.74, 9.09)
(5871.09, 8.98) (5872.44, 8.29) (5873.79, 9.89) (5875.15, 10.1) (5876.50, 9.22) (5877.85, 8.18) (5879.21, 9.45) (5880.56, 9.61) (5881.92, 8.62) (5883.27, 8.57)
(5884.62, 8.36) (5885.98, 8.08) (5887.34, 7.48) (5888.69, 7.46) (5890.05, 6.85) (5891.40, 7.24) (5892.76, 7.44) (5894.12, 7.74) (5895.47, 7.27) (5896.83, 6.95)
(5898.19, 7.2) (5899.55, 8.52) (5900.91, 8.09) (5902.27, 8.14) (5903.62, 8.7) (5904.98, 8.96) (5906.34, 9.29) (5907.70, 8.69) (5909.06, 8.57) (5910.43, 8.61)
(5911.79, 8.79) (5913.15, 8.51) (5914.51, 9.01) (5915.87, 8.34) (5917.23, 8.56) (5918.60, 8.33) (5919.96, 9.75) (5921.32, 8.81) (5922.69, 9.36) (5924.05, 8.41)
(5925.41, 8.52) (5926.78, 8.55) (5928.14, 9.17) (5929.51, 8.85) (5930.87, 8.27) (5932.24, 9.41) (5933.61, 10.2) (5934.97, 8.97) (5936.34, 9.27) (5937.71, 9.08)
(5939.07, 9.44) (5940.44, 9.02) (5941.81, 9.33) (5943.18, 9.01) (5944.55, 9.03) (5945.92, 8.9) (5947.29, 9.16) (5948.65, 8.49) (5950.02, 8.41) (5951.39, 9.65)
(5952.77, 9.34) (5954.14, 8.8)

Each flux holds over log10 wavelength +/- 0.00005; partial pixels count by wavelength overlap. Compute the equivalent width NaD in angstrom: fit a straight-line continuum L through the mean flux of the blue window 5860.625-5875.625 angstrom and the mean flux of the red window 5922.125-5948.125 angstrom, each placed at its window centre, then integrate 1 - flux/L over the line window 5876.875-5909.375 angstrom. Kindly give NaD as 3.74 angstrom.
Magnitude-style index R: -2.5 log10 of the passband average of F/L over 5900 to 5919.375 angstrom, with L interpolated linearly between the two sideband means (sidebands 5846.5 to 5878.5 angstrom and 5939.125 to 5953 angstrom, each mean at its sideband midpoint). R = 0.047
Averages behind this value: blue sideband 8.95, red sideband 9.04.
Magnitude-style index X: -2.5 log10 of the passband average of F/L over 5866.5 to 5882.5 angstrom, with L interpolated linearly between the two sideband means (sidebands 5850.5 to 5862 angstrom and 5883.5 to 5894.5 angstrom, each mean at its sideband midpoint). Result -0.139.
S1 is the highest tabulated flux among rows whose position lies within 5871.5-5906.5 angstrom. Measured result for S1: 10.1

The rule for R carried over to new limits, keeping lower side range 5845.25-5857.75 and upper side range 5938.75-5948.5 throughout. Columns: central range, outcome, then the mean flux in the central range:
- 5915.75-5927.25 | 0.03 mag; 8.76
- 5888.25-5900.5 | 0.20 mag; 7.42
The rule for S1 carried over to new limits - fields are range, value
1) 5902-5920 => 9.75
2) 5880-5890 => 9.61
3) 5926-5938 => 10.2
